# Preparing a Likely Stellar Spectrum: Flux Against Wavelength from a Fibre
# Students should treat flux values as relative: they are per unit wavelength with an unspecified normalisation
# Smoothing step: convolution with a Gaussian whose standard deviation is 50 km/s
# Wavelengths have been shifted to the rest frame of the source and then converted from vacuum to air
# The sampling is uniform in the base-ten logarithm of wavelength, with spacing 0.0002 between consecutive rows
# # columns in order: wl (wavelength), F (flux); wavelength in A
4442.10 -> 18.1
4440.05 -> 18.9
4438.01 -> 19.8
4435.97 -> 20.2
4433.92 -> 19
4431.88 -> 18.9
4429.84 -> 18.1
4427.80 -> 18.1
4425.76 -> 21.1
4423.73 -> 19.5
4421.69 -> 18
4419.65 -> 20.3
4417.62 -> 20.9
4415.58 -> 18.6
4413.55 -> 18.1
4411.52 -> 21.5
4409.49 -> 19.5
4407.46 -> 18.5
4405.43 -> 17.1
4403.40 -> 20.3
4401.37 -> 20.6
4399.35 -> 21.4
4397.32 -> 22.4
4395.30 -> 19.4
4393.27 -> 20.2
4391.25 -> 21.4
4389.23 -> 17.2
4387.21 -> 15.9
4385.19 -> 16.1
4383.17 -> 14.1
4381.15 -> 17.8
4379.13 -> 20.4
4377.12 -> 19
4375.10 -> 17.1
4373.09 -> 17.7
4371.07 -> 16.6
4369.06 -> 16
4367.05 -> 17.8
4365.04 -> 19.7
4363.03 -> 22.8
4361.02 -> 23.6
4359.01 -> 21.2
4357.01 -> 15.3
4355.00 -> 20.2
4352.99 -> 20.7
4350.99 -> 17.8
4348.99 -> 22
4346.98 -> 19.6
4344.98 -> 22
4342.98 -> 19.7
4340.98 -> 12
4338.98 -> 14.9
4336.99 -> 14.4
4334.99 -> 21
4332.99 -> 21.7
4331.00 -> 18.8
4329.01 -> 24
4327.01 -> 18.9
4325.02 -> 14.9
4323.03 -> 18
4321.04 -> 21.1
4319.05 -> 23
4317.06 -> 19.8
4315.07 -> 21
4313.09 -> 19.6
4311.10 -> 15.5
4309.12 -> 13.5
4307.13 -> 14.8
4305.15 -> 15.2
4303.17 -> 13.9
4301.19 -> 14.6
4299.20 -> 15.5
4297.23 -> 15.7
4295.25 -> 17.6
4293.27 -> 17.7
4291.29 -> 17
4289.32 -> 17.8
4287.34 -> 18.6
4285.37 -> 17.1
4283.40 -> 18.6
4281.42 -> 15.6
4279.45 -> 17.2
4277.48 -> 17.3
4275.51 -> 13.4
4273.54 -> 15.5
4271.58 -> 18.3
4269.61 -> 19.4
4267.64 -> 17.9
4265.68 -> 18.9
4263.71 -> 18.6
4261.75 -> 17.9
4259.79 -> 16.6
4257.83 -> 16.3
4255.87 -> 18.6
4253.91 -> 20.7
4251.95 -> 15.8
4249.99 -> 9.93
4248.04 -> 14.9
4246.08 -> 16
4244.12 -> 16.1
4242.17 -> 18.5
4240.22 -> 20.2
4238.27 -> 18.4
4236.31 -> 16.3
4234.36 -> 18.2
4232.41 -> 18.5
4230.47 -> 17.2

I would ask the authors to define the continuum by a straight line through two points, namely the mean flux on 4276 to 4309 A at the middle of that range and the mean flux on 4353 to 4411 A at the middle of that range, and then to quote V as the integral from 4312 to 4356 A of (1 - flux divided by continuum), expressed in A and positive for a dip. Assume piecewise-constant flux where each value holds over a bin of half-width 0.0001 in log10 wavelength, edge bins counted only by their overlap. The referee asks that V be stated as -4.4 A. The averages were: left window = 16.4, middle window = 19.3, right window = 19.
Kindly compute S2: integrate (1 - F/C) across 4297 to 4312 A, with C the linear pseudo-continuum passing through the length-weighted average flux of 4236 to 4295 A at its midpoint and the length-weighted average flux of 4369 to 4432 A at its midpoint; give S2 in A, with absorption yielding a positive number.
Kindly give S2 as 2.4 A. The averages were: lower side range 17.2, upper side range 18.9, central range 14.8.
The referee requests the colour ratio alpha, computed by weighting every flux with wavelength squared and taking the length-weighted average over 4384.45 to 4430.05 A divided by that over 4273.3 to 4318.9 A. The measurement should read 1.21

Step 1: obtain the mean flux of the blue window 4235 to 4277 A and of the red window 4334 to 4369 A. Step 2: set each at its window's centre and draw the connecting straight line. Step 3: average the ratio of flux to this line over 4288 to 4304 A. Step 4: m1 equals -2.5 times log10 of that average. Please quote 0.10 mag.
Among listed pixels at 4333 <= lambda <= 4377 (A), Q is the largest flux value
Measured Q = 23.6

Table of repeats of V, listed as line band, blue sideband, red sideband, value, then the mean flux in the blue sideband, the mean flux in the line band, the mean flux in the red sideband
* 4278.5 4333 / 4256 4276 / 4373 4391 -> -0.8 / 17.4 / 17.7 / 17.4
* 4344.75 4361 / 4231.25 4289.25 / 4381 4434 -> -1.4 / 17.2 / 20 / 19.1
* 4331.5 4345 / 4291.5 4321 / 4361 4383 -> 0.1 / 17.1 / 17.7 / 18.6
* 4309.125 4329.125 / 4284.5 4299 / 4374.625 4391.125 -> -2.0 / 17.3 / 19.1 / 17.4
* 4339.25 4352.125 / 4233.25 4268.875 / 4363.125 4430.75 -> -0.3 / 17.2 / 18.6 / 18.9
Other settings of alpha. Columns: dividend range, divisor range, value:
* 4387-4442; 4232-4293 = 1.21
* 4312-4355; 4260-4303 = 1.16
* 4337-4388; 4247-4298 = 1.12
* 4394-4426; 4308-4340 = 1.10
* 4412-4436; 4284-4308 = 1.25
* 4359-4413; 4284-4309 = 1.22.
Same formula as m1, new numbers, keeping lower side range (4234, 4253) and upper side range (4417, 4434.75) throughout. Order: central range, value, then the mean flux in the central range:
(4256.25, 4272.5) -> -0.081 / 18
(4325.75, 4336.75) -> -0.143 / 20.3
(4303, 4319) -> 0.018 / 17.2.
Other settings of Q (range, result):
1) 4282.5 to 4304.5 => 18.6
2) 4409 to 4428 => 21.5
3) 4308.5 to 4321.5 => 23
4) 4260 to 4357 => 24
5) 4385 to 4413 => 22.4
